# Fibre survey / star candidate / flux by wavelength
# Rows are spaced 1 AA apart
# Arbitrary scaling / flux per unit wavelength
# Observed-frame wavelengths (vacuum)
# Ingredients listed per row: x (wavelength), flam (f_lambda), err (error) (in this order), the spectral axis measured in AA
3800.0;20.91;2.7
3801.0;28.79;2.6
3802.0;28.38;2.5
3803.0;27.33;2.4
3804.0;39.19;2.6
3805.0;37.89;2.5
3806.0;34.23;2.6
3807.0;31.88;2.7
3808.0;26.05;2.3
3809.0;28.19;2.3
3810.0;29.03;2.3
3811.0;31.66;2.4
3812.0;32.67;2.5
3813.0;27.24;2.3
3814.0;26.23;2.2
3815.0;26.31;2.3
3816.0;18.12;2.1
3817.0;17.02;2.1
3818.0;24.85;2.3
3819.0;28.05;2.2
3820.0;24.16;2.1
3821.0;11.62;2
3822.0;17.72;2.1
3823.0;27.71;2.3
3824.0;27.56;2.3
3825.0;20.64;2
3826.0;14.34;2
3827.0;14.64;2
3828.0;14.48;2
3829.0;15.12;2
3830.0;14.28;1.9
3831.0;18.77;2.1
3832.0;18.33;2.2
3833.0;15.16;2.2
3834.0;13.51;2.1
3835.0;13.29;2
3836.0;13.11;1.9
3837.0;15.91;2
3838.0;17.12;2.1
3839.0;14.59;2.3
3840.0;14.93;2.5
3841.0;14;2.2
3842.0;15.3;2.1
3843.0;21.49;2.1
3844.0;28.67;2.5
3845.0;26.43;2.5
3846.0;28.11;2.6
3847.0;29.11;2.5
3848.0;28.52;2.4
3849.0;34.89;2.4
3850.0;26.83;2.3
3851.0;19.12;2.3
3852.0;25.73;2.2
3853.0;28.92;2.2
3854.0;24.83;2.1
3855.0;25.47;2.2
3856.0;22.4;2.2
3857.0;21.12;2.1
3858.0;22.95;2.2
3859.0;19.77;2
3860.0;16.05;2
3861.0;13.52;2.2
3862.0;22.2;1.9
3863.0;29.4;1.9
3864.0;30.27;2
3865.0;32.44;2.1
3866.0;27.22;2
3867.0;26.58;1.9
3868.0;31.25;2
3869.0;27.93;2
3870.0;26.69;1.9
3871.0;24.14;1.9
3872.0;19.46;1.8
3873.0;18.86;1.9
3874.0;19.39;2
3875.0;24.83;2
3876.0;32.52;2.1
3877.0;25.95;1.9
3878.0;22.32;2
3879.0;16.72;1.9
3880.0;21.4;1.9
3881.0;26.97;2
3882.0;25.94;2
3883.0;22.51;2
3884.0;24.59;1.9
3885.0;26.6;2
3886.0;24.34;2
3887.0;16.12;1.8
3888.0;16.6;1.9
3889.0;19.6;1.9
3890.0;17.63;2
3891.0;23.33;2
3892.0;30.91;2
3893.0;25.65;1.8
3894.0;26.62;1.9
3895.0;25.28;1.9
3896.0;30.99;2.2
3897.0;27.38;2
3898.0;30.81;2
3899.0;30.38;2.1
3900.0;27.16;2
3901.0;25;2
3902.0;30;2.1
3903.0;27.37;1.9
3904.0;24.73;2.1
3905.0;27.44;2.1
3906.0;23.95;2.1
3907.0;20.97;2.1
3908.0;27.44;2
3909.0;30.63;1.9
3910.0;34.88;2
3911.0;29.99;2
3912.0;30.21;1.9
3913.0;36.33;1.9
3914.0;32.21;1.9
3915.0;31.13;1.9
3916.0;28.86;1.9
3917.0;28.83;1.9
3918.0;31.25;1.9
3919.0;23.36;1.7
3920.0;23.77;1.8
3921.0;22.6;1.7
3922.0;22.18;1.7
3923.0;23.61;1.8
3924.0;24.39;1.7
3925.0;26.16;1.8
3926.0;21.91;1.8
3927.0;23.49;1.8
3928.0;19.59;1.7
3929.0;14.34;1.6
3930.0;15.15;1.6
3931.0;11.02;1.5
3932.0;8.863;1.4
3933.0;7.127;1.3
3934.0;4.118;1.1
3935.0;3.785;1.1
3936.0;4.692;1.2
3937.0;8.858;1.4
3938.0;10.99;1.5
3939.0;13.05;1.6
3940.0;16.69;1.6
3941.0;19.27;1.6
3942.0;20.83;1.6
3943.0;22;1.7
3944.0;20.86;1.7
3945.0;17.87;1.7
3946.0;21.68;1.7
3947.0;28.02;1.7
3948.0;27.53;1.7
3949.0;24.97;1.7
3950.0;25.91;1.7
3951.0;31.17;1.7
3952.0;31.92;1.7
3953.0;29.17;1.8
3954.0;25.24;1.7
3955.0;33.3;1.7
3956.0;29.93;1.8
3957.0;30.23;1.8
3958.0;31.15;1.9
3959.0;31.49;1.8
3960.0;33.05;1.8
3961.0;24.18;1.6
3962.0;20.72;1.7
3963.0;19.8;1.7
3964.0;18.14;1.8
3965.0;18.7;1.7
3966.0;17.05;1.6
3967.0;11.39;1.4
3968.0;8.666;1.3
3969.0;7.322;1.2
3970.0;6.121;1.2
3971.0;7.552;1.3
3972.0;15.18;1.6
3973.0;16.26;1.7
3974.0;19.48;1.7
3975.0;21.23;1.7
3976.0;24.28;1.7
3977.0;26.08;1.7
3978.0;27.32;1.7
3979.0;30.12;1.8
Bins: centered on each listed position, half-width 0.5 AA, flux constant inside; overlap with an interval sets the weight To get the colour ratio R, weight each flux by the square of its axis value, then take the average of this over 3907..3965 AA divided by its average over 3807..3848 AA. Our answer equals 1.15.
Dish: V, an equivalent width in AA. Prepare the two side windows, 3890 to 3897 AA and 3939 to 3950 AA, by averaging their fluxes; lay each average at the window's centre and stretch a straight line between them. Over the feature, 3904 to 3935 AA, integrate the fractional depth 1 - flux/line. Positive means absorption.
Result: 1.3 AA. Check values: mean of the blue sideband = 26.5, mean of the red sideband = 21.7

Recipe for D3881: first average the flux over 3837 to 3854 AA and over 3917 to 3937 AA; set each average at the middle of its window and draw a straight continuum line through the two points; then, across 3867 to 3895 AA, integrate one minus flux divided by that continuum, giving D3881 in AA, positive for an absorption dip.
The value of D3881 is -4.1 AA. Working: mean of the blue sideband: 23.2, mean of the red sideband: 17.5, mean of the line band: 23.7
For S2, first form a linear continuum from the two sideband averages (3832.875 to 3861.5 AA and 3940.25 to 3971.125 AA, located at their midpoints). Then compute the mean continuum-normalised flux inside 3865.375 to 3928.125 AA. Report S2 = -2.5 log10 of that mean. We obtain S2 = -0.18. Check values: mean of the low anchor 21.1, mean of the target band 25.7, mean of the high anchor 22.6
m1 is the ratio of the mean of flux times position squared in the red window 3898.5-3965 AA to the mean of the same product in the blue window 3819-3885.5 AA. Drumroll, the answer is 1.1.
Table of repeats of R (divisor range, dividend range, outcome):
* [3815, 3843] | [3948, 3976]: 1.32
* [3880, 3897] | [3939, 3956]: 1.06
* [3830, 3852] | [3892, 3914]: 1.44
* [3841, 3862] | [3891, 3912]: 1.21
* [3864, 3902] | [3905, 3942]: 0.86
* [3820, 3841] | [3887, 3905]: 1.58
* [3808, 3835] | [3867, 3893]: 1.14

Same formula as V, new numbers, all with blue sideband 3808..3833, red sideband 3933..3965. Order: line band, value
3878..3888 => -0.3 AA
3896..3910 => -3.7 AA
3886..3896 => -0.5 AA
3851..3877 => -3.1 AA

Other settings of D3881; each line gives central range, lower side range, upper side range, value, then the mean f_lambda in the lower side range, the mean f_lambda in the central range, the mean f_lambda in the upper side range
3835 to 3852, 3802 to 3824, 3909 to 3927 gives 3.5 AA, 27.1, 21.6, 27.7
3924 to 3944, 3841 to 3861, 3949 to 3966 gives 8.7 AA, 24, 14.7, 26.8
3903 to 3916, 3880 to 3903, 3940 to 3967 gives -2.1 AA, 25.2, 29.1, 24.7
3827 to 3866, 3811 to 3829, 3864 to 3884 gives 4.0 AA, 22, 21.2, 25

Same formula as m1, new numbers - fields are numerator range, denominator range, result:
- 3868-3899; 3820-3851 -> 1.27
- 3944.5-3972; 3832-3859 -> 1.11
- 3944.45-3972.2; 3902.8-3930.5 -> 0.88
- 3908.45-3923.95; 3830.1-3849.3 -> 1.50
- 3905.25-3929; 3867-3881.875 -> 1.12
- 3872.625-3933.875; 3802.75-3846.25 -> 1.15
